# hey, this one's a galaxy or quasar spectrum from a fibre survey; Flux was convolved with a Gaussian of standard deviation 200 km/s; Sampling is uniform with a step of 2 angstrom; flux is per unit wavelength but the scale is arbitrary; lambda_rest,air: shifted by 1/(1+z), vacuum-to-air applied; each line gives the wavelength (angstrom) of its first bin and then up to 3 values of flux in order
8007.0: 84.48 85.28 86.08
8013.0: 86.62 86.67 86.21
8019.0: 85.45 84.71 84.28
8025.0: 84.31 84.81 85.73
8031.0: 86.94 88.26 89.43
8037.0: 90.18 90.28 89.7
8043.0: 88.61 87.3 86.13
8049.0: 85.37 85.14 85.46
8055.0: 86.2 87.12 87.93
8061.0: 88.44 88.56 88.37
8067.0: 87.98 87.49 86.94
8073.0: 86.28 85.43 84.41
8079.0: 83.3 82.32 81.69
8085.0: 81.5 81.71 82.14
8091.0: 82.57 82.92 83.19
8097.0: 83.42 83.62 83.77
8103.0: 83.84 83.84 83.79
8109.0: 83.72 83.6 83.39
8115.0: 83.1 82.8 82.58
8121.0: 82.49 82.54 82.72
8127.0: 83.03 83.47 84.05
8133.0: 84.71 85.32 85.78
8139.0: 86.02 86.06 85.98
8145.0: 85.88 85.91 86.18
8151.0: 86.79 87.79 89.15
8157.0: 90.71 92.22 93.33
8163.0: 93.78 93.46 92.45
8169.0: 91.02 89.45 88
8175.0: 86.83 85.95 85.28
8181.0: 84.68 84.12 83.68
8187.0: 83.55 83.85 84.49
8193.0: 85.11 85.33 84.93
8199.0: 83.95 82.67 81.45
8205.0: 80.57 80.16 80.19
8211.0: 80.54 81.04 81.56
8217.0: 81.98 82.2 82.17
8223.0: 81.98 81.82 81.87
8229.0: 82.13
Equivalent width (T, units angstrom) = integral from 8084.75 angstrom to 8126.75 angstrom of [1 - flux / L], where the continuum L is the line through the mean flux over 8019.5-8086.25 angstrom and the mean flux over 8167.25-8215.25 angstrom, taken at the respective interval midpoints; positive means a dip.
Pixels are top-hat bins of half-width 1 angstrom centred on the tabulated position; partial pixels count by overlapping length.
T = 1.2 angstrom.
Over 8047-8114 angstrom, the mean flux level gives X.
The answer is 84.7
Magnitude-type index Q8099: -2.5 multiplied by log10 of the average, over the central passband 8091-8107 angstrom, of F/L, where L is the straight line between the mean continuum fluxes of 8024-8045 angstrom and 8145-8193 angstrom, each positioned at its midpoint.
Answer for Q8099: 0.06 mag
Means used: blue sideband 87.8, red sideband 87.8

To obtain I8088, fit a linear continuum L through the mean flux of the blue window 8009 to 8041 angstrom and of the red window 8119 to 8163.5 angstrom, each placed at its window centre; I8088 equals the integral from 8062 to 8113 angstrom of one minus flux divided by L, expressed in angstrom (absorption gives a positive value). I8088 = 1.35 angstrom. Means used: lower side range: 86.7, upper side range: 86.4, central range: 84.2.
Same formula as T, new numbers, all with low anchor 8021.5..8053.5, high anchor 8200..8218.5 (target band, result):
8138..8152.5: -0.50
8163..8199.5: -2.03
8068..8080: 0.01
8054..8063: -0.13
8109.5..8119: 0.14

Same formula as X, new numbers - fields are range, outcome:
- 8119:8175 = 87.2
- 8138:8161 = 87.8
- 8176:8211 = 83.4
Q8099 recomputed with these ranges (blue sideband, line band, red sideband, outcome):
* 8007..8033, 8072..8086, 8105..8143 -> 0.01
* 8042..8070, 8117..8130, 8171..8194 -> 0.04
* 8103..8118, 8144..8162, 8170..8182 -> -0.04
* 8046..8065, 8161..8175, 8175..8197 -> -0.08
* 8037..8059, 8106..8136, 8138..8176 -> 0.06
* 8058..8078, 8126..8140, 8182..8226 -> 0.00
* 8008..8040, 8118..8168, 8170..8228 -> -0.03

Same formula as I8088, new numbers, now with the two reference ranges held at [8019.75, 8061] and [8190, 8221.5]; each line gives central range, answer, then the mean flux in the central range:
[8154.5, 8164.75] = -1.0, 92.1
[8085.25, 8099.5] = 0.5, 82.7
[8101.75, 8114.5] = 0.2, 83.7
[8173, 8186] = -0.3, 85.3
